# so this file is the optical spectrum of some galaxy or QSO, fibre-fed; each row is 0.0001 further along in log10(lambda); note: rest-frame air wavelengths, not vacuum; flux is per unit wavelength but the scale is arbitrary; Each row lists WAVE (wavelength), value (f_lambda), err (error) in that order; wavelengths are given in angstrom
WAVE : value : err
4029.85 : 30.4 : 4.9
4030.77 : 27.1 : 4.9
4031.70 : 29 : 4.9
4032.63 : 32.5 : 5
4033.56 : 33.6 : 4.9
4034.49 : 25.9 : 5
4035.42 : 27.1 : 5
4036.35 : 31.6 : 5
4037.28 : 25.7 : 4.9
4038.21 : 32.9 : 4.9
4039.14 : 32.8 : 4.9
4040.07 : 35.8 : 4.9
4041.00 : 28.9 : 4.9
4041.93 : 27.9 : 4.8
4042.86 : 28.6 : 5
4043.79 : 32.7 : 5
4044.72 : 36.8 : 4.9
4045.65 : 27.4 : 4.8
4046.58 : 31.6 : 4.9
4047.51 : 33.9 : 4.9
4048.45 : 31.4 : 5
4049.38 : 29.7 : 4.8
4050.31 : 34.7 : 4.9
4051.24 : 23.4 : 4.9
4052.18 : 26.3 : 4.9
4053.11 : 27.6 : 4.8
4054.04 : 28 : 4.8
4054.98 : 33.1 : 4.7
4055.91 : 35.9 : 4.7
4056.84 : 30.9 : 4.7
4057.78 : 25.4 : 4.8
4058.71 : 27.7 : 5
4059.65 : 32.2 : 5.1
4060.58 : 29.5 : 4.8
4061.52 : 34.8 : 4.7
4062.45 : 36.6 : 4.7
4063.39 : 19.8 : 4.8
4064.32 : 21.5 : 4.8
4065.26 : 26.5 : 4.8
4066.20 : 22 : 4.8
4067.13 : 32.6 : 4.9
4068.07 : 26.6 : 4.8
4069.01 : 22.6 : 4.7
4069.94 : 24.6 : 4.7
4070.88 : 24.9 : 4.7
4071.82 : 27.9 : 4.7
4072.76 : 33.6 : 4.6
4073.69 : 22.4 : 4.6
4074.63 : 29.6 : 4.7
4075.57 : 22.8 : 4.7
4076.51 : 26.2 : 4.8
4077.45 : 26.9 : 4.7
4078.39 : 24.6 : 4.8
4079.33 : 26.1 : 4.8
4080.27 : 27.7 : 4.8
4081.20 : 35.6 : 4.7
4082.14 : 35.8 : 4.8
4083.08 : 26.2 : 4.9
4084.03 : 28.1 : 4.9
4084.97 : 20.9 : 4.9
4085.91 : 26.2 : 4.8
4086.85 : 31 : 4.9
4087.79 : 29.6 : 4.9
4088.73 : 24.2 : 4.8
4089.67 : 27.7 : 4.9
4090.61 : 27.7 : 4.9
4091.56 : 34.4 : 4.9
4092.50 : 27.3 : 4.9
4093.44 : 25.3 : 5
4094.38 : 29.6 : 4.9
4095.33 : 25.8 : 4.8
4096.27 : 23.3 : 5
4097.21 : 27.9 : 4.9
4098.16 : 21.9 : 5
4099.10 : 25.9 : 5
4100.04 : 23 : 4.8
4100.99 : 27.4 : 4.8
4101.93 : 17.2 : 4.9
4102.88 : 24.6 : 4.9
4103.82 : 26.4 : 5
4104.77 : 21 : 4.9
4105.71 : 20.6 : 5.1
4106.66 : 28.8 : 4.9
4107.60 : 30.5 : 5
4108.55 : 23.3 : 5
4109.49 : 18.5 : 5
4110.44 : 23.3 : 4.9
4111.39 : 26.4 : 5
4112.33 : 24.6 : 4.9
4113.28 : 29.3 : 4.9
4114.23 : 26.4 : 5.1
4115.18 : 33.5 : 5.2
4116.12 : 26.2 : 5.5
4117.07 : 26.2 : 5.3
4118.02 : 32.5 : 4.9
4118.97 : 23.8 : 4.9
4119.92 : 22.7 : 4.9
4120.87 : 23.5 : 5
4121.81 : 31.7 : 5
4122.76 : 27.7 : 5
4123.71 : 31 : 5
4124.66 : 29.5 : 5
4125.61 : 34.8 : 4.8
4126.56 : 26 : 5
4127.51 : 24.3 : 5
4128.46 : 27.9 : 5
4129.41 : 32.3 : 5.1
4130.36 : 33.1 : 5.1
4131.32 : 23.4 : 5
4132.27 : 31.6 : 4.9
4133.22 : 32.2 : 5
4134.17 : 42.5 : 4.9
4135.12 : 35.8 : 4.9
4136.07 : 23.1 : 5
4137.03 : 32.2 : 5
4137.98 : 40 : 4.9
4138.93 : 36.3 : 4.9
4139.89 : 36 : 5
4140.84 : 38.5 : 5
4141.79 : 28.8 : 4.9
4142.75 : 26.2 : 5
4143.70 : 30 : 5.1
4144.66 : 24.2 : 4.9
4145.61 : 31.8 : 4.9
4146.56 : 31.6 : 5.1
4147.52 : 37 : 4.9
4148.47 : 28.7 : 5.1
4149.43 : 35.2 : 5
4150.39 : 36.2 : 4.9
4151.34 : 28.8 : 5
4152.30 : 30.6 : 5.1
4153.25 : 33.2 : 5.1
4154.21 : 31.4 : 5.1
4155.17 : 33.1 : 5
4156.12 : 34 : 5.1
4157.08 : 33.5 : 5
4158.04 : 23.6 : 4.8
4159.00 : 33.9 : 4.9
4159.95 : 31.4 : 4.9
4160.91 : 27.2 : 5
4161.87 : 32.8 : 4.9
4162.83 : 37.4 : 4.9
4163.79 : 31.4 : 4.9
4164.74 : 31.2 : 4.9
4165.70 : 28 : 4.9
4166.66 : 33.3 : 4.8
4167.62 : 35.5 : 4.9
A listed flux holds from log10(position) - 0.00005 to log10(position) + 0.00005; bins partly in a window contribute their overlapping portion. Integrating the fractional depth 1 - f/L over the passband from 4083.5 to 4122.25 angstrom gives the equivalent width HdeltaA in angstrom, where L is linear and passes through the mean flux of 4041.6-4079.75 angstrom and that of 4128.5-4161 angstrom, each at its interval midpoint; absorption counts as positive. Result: 5.4 angstrom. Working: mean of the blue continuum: 28.5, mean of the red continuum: 32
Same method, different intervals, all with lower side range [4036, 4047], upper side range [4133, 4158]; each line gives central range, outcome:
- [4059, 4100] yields 5.6 angstrom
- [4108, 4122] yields 2.7 angstrom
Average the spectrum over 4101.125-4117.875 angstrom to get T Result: 25.3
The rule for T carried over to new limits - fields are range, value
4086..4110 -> 25.7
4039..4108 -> 27.9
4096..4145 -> 28.1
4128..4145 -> 31.9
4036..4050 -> 31.2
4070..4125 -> 26.6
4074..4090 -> 27.5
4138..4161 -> 32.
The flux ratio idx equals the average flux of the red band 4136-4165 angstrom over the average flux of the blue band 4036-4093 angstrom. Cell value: 1.1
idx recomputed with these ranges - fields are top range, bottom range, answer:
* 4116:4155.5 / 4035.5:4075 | 1.05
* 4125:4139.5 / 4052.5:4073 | 1.12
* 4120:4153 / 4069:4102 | 1.16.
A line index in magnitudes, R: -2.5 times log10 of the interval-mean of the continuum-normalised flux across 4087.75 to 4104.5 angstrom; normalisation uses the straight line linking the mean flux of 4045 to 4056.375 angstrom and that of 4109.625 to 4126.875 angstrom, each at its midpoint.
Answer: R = 0.10 mag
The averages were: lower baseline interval 30.4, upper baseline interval 27.6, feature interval 25.9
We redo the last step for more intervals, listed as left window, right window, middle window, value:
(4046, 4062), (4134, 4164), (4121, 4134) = 0.07 mag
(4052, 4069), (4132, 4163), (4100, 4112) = 0.26 mag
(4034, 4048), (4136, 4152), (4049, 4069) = 0.08 mag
